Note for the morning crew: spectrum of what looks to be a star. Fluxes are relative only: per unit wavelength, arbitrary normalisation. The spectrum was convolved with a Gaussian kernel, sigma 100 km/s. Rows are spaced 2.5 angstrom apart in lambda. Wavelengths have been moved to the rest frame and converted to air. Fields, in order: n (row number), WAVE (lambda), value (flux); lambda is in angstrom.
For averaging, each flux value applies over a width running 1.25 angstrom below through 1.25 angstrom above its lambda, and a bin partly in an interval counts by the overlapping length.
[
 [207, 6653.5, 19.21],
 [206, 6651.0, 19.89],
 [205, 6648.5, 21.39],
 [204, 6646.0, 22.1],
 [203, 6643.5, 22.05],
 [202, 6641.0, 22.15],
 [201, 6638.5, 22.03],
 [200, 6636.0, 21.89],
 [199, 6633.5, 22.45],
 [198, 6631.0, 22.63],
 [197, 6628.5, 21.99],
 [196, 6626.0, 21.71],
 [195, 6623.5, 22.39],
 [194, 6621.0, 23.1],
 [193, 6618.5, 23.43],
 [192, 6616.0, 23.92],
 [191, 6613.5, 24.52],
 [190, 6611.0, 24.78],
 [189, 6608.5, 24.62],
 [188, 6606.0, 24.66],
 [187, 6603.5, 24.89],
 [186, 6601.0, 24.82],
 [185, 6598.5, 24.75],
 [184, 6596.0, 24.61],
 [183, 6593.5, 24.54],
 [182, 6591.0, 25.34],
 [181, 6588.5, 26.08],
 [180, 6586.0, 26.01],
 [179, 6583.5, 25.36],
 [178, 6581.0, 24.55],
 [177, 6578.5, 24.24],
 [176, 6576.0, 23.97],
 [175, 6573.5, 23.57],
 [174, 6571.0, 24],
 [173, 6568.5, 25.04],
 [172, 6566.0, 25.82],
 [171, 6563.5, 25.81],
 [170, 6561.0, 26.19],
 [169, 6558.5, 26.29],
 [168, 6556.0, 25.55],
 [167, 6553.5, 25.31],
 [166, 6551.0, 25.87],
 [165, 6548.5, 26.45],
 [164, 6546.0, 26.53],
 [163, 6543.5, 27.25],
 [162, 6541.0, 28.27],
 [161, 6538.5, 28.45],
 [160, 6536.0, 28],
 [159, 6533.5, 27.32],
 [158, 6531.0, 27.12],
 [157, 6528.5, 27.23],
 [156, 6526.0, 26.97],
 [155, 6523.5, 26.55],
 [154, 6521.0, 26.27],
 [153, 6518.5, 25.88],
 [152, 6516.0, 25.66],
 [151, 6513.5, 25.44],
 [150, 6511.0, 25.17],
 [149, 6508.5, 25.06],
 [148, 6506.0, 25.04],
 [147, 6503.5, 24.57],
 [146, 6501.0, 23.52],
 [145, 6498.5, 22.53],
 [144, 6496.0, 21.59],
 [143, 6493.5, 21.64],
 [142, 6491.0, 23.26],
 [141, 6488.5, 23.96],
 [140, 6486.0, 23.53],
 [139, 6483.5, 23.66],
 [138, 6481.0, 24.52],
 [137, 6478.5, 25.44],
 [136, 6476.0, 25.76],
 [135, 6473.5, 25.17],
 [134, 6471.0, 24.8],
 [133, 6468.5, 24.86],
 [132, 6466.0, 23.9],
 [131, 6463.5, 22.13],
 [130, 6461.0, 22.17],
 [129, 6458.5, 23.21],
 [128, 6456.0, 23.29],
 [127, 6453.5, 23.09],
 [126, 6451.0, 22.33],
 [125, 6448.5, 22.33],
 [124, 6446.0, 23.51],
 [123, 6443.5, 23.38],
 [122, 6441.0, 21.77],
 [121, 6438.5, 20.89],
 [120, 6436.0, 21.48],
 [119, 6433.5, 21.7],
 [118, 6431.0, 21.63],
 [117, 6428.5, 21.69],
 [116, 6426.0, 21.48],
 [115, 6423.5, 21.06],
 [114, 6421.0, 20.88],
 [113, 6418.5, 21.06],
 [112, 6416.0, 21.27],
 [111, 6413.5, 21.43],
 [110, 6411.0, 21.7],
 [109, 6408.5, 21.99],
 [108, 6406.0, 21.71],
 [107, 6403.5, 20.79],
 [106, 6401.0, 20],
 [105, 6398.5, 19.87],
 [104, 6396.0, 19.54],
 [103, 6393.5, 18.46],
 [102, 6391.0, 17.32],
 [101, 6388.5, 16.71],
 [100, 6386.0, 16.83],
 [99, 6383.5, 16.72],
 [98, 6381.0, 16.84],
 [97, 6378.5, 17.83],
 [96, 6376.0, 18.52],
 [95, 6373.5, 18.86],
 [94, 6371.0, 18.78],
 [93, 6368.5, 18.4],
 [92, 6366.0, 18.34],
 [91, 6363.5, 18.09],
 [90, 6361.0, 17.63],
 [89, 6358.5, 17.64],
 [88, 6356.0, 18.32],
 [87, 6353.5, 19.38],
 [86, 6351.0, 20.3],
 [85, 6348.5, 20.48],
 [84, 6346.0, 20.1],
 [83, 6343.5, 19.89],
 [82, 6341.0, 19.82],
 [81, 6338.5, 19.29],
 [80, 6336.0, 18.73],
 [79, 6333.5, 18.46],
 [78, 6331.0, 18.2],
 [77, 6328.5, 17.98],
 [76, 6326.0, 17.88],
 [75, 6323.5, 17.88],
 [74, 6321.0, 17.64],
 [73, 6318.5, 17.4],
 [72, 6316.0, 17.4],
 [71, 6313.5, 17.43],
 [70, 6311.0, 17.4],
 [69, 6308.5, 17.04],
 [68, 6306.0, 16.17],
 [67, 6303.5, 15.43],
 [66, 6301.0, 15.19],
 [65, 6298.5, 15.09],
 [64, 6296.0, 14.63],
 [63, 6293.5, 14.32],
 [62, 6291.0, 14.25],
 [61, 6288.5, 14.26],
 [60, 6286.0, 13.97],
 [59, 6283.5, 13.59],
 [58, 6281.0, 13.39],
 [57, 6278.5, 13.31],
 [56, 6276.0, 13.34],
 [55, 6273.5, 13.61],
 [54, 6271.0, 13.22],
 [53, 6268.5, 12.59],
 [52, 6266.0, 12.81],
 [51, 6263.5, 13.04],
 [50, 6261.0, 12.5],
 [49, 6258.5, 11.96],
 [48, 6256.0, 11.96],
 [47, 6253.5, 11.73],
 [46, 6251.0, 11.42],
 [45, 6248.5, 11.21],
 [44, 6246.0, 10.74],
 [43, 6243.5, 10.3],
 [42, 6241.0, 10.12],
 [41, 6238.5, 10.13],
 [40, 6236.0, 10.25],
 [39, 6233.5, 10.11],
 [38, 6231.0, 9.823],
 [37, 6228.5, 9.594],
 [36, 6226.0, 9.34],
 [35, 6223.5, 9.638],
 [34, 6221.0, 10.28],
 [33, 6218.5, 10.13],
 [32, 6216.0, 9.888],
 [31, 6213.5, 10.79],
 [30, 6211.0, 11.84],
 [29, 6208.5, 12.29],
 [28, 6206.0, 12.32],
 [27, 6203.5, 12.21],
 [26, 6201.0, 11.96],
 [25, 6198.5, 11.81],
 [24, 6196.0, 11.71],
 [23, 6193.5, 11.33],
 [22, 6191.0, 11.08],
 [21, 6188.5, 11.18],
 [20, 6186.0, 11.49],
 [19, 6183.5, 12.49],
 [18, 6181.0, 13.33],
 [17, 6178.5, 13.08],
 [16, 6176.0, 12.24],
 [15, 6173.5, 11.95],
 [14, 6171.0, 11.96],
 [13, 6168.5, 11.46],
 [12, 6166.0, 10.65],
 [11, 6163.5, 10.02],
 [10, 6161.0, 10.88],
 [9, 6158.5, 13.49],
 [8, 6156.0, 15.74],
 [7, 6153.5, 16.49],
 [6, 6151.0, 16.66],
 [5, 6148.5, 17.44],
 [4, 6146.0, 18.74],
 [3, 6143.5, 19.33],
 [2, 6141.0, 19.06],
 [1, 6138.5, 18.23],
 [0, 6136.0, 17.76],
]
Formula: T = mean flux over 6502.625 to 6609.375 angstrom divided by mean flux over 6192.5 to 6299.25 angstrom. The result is 2.16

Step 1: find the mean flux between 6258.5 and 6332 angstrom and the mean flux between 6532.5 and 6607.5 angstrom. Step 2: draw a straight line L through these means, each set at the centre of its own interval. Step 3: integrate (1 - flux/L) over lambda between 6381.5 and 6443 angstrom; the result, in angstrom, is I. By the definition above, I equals -2.2 angstrom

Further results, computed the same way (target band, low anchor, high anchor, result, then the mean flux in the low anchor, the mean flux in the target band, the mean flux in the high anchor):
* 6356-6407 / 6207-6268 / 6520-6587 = -1.7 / 10.9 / 18.4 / 26.1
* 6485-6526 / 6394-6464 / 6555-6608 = -1.9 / 21.7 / 24.4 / 25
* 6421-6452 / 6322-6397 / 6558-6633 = -2.3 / 18.4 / 21.9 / 24.4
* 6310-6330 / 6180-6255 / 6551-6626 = -3.8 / 11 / 17.6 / 24.7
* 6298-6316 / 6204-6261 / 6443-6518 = -2.0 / 10.8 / 16.4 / 23.8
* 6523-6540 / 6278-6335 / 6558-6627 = -3.5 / 16.1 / 27.4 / 24.6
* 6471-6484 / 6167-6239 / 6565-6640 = -3.2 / 11.2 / 25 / 24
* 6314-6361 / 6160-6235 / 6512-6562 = -2.9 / 11.2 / 18.7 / 26.6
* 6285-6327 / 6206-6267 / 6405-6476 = -3.4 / 10.9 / 16.1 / 22.4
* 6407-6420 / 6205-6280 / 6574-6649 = -3.4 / 11.3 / 21.5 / 23.7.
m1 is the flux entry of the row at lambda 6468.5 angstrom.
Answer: 24.86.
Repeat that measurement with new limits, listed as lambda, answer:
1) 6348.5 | 20.48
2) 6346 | 20.1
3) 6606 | 24.66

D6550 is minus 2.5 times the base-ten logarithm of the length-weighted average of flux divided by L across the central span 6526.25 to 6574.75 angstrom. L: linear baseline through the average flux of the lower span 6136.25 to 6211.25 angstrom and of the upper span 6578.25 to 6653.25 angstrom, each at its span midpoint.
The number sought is -0.20 mag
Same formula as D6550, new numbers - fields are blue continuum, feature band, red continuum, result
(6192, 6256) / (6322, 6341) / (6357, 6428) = -0.14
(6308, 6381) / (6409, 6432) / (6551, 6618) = -0.05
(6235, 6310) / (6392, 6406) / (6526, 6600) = -0.07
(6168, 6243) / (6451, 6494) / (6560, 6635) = -0.18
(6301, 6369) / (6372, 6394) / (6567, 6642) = 0.10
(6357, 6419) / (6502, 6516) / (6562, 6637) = -0.14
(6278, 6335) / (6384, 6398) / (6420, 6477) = 0.13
